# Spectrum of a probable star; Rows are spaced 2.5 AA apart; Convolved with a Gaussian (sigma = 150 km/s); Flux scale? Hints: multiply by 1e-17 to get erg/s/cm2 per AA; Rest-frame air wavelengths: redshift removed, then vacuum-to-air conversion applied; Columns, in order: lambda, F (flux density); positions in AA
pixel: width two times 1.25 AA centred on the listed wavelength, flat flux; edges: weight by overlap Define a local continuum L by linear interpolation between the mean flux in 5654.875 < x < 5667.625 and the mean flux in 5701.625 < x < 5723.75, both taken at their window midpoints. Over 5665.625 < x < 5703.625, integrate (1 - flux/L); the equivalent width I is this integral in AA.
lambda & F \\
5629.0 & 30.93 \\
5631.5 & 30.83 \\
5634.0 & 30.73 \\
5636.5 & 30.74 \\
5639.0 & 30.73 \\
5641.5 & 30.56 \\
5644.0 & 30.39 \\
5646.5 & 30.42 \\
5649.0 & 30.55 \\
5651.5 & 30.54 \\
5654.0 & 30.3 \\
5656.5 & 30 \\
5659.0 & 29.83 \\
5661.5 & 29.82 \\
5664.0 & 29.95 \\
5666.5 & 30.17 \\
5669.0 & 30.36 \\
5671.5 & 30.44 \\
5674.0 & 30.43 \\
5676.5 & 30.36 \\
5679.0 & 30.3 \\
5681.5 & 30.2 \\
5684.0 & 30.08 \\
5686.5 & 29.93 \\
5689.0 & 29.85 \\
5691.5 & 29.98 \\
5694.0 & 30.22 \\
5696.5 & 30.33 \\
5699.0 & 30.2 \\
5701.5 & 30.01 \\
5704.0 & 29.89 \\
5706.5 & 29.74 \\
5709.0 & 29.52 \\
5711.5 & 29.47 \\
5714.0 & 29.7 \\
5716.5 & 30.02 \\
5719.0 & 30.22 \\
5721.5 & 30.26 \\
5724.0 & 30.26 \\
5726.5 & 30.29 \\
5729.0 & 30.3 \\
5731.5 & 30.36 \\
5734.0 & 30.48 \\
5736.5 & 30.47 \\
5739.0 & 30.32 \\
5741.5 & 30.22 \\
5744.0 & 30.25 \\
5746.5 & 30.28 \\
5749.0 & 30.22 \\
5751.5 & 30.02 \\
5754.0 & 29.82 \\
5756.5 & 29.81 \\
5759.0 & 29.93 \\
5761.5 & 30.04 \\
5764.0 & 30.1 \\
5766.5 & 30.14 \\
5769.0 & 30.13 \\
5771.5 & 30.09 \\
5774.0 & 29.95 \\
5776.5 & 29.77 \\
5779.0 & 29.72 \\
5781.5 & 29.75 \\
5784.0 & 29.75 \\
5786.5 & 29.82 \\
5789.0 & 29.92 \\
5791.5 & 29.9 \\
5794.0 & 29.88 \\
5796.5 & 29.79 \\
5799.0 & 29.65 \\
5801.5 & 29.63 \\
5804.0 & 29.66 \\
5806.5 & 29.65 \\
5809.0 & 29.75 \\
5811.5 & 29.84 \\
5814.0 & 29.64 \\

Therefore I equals -0.3 AA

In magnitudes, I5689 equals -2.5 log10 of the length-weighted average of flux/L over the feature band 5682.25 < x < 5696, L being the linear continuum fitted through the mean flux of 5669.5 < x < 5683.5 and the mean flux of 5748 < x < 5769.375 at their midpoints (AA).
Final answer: 0.01 mag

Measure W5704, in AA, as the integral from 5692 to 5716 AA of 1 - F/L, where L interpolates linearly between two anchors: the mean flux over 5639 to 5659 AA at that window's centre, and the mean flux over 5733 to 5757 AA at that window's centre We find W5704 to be 0.3 AA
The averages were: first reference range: 30.4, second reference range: 30.2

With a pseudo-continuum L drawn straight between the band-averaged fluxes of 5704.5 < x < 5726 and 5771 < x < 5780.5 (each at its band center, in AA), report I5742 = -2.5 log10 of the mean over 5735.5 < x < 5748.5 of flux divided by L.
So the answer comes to -0.01 mag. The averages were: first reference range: 29.9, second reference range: 29.9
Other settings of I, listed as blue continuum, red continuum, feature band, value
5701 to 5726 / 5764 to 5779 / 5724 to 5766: -0.3 AA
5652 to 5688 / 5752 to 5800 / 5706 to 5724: 0.1 AA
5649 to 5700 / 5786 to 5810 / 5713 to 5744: -0.3 AA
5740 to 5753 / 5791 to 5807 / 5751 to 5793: 0.1 AA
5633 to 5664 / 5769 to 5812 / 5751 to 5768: 0.0 AA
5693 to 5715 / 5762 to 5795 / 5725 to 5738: -0.2 AA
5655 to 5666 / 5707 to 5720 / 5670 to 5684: -0.2 AA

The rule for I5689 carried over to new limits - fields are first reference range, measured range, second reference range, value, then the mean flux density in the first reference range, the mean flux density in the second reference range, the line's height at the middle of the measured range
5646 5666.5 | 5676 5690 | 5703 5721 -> -0.004 mag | 30.2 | 29.8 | 30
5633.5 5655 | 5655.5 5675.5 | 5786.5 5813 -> 0.011 mag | 30.5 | 29.8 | 30.4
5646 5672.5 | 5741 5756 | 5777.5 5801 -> -0.007 mag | 30.2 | 29.8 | 29.9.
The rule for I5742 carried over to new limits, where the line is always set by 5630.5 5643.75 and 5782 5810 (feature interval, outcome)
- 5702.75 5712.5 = 0.022 mag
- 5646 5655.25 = 0.006 mag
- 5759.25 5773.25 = -0.005 mag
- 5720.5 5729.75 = -0.004 mag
